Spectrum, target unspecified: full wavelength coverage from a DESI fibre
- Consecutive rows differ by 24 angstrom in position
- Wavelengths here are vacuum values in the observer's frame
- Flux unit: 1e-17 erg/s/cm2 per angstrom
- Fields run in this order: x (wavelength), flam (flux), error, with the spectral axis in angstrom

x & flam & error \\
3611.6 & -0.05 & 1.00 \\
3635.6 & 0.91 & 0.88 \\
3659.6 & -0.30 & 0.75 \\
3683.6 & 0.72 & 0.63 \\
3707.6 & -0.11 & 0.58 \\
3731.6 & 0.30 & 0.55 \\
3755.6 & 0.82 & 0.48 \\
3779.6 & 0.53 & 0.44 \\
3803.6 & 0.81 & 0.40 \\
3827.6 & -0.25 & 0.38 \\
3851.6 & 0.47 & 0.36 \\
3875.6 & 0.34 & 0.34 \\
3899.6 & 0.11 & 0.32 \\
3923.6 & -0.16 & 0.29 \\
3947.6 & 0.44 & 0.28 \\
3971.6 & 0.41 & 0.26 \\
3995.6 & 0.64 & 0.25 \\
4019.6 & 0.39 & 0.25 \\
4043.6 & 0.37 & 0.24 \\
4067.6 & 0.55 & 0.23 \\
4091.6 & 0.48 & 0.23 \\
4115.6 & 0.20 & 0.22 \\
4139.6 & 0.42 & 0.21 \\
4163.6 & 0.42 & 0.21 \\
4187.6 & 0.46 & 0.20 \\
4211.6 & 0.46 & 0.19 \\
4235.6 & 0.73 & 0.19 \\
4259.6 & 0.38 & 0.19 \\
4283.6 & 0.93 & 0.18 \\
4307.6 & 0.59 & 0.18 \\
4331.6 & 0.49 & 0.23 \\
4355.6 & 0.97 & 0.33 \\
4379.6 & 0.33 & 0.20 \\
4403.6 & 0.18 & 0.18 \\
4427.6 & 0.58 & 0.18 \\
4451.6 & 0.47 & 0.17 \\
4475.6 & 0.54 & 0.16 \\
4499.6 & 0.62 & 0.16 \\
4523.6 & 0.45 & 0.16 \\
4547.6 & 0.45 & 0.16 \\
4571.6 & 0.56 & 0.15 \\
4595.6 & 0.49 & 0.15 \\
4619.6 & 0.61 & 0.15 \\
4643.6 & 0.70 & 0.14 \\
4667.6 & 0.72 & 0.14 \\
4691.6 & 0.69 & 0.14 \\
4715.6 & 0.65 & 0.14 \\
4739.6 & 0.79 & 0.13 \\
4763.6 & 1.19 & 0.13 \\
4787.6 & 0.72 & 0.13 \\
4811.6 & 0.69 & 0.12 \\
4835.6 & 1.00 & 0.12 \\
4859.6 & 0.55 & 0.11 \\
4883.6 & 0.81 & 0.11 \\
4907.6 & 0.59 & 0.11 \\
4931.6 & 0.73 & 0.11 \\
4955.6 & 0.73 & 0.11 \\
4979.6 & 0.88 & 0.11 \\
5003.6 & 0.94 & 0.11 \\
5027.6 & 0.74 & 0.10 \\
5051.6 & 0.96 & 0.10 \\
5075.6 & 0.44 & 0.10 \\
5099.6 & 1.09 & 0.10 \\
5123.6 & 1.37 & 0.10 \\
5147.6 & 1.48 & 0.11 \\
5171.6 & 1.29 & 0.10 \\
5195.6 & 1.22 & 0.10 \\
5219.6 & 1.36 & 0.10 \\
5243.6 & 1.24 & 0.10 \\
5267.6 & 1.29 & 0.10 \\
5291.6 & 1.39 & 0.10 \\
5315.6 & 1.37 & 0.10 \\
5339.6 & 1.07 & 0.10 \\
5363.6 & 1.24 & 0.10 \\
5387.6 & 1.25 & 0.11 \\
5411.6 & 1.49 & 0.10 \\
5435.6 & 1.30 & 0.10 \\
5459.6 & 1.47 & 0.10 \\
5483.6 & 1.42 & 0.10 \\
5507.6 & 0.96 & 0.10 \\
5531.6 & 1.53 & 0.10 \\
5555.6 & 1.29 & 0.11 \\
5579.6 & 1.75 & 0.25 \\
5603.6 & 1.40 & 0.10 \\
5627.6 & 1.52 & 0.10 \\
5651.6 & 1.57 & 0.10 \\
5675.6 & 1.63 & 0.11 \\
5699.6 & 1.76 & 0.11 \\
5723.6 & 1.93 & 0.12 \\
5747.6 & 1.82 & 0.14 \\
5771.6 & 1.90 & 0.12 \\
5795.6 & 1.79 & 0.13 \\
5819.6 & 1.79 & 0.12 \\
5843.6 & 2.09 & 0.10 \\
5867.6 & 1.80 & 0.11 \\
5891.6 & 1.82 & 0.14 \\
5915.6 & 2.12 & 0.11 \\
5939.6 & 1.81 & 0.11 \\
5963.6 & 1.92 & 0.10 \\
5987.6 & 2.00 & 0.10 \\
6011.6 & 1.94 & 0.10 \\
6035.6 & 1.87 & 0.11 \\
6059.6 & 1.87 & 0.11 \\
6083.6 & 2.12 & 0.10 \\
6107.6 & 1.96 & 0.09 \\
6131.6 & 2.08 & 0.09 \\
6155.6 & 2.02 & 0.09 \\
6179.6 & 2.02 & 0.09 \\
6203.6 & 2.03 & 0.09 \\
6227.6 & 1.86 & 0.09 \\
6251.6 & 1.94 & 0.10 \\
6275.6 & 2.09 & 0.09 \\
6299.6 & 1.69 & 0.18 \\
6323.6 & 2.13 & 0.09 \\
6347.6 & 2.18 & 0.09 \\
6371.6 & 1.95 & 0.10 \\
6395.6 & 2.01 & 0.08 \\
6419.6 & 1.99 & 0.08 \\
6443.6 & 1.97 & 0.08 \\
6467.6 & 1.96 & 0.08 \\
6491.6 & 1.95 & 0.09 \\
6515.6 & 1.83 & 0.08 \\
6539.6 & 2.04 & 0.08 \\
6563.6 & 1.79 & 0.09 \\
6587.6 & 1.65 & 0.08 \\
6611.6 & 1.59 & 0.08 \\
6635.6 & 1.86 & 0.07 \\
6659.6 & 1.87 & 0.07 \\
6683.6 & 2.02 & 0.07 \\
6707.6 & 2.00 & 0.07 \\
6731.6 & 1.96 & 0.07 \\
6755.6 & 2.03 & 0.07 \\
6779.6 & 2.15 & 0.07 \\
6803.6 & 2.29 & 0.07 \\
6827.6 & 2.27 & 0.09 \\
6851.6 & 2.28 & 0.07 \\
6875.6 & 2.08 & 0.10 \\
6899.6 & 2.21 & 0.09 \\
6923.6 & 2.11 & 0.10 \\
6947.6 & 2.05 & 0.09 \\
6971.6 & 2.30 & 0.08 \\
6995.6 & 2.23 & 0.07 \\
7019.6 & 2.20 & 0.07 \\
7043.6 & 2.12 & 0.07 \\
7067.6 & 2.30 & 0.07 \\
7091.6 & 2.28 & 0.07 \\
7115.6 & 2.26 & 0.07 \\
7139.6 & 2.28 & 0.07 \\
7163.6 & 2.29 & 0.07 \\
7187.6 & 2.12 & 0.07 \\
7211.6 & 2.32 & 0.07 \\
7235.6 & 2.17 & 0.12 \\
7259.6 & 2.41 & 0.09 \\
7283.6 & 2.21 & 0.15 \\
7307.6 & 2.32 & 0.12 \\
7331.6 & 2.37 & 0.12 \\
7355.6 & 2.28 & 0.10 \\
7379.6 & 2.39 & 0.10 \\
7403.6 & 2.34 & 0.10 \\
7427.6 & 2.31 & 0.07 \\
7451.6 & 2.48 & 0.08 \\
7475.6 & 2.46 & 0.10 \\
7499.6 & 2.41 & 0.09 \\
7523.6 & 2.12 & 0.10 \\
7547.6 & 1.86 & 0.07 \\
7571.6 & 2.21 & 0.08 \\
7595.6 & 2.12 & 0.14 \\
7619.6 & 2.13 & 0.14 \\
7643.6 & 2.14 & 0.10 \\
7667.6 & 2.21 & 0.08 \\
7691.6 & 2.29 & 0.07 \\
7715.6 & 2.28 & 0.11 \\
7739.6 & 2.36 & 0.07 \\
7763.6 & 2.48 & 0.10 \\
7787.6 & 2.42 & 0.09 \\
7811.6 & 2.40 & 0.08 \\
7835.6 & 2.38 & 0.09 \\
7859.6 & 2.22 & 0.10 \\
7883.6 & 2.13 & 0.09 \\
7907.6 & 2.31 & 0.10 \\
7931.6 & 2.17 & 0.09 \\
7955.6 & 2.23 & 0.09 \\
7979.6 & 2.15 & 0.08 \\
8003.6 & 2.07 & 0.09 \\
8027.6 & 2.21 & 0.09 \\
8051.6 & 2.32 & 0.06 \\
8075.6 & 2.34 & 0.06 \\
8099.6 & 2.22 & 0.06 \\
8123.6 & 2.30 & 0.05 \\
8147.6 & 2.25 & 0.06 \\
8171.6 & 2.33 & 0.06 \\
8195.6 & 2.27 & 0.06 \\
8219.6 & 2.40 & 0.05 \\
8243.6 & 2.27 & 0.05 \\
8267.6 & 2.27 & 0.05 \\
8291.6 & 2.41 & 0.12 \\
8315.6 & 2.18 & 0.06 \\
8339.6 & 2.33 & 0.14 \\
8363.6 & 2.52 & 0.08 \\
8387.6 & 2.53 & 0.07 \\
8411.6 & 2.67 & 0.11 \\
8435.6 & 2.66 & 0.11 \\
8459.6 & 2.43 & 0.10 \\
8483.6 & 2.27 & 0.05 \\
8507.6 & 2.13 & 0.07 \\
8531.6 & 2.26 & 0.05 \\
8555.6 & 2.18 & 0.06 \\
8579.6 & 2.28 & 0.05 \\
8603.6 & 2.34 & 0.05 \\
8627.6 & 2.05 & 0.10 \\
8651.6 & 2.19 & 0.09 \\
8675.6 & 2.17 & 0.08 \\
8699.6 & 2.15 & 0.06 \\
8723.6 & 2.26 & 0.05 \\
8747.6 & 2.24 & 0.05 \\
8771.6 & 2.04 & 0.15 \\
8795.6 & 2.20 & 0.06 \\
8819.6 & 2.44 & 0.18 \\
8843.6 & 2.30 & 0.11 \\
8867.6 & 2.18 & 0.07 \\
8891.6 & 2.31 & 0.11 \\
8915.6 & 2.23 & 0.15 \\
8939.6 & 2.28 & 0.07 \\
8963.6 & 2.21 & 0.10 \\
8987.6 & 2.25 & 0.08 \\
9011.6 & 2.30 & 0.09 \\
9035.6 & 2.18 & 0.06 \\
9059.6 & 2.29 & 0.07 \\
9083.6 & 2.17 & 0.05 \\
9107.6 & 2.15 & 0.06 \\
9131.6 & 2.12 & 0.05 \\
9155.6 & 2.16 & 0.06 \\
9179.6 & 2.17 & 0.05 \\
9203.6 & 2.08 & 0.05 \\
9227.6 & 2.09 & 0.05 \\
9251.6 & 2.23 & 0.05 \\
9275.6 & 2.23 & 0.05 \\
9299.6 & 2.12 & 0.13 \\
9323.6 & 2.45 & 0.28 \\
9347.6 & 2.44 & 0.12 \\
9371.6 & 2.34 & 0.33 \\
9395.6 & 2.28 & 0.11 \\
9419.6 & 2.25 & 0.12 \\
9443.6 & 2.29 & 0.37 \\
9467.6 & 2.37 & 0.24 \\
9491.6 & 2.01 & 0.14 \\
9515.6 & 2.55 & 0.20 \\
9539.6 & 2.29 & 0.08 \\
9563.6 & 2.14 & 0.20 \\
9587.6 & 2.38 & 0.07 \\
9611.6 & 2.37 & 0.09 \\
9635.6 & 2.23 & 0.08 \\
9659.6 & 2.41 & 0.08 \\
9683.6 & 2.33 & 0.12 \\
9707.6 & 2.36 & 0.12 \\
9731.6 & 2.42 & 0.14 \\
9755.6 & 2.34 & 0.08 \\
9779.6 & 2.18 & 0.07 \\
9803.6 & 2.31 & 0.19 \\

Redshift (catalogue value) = 0.280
